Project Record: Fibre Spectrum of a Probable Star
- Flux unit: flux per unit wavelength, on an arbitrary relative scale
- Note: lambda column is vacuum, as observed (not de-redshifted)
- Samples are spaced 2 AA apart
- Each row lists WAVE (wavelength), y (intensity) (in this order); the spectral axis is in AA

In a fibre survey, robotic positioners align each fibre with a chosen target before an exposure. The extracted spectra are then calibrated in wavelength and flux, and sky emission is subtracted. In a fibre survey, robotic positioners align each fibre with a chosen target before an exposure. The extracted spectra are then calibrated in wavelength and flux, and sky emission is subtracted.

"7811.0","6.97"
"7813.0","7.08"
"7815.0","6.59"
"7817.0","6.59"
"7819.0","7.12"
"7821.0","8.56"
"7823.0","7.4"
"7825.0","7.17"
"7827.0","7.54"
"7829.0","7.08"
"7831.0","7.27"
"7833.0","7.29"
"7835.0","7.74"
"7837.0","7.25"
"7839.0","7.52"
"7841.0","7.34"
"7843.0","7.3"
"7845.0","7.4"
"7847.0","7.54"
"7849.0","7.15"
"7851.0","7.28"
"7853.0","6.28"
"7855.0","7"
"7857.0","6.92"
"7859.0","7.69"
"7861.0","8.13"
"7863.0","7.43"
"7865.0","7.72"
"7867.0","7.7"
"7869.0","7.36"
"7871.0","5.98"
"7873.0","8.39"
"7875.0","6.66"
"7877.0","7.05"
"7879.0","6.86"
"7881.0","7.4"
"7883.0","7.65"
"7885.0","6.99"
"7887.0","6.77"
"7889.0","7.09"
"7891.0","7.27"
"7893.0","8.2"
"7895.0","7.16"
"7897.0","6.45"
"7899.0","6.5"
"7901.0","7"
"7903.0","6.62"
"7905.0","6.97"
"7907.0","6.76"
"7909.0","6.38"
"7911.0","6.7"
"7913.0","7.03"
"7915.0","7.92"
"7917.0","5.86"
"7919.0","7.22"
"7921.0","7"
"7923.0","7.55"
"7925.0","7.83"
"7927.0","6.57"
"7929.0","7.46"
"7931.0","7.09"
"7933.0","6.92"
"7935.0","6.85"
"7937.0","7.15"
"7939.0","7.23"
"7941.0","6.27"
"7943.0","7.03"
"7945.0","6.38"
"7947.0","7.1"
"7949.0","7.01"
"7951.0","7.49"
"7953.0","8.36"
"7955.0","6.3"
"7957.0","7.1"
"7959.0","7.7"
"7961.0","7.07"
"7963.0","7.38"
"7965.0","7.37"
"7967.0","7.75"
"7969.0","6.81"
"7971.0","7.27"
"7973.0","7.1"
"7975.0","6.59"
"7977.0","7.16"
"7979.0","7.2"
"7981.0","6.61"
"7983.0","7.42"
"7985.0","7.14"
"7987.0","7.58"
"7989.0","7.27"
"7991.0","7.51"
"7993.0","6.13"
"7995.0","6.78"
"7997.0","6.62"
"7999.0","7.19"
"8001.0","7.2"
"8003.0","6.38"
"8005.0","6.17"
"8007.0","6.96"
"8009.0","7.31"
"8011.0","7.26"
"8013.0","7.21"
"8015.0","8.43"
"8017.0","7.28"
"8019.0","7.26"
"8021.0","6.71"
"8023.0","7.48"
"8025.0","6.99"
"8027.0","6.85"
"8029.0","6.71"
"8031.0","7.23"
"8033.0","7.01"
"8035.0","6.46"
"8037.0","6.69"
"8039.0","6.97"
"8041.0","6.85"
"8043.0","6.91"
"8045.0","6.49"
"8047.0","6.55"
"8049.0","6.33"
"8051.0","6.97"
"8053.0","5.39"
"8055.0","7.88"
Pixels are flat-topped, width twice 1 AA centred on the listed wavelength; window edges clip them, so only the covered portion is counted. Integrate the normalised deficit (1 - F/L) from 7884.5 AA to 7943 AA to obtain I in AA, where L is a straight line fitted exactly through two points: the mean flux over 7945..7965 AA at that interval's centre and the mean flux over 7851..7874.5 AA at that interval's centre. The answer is 2.23 AA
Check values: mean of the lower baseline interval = 7.31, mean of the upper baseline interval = 7.24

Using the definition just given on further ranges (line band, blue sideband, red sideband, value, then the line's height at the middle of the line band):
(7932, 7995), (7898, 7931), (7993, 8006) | -2.8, 6.8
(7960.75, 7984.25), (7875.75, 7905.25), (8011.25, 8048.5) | -0.4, 7.03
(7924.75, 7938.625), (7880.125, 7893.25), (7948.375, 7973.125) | 0.4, 7.29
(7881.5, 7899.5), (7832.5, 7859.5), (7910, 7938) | 0.0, 7.16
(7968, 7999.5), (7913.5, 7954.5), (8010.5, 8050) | 0.1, 7.04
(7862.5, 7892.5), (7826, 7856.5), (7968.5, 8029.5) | -0.1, 7.21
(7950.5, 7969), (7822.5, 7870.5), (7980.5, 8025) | -0.5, 7.16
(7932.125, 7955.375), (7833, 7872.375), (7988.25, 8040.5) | 0.4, 7.14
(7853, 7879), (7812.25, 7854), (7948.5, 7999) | -0.1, 7.24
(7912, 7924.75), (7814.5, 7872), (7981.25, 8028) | 0.1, 7.2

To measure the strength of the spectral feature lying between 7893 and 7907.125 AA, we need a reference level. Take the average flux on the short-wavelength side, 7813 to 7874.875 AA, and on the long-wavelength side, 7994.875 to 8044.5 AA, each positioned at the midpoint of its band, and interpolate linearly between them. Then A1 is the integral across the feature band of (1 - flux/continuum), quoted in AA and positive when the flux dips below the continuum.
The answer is 0.64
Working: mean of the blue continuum 7.31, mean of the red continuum 7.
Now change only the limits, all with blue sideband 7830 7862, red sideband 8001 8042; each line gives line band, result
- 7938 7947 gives 0.5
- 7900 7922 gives 1.1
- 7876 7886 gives 0.1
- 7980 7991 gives -0.2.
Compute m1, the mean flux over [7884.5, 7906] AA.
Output 7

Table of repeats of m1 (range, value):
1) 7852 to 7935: 7.11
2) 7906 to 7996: 7.08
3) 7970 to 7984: 7.05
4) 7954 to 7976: 7.13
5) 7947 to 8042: 7.09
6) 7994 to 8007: 6.74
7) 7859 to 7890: 7.29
